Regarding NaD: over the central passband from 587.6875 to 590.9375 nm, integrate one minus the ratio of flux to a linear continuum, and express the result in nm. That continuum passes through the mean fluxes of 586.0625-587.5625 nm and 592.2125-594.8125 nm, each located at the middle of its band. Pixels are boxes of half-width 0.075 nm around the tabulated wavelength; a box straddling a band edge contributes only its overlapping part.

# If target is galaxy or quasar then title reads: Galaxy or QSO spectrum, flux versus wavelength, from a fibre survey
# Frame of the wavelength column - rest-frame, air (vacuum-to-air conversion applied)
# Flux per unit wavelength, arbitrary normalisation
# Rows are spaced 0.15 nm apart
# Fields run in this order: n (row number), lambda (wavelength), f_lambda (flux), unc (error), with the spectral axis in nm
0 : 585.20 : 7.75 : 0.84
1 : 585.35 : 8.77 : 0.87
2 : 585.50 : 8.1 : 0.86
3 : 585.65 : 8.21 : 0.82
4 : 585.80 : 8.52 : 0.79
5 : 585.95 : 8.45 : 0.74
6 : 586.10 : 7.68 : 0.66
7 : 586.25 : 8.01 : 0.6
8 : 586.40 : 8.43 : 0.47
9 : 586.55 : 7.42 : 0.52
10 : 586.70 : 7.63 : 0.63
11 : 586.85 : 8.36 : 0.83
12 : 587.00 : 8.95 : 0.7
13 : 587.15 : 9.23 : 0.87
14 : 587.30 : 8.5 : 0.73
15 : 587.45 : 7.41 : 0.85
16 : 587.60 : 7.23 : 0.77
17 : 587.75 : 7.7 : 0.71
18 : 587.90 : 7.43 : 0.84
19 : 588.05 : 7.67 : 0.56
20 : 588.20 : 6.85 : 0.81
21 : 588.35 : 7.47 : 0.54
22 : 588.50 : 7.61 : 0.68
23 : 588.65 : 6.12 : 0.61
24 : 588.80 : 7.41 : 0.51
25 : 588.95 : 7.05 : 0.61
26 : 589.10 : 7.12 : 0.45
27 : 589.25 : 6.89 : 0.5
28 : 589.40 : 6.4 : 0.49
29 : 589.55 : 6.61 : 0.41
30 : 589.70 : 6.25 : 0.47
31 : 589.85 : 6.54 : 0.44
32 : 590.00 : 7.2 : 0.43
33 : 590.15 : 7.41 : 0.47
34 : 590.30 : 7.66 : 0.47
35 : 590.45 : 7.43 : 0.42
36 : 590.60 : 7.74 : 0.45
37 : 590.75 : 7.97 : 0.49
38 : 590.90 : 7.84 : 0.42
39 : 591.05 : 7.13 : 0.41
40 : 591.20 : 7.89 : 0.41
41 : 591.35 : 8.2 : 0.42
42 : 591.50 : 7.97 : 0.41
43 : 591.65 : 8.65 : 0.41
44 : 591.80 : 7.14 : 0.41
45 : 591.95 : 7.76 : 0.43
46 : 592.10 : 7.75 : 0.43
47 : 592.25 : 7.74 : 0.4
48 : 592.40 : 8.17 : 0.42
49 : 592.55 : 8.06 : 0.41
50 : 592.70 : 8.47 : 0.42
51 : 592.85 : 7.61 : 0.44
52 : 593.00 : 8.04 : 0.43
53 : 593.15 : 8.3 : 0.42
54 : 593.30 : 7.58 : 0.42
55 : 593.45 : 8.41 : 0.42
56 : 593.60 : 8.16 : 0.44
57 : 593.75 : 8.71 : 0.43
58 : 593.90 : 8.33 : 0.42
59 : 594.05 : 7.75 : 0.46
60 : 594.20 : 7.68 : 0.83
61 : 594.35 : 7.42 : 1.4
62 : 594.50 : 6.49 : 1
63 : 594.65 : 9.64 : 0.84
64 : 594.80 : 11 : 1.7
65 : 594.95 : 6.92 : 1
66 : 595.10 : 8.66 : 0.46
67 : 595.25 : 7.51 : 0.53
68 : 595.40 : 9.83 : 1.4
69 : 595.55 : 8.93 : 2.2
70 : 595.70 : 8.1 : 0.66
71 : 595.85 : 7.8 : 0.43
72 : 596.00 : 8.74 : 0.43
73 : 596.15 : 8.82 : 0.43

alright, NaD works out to 0.382 nm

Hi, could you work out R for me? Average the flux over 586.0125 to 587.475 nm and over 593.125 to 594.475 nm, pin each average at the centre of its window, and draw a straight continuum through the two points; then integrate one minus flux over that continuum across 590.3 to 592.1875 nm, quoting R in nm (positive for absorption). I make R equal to 0.06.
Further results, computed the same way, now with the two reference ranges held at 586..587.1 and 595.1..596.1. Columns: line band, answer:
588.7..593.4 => 0.43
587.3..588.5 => 0.10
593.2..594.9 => 0.03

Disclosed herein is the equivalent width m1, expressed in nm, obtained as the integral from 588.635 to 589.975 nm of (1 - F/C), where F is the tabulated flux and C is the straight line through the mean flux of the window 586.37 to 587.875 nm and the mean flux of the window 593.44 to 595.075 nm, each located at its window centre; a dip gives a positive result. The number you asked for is 0.22 nm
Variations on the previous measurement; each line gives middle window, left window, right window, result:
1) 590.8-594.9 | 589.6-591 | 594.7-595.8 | -0.02 nm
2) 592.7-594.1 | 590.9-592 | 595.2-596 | 0.00 nm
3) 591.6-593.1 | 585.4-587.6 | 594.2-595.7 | 0.08 nm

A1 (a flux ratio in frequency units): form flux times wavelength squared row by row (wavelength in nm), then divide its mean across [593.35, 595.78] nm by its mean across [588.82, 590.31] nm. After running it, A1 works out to 1.23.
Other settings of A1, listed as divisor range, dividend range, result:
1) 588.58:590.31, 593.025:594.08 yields 1.21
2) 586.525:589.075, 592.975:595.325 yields 1.09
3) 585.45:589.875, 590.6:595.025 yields 1.08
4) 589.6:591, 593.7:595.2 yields 1.14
